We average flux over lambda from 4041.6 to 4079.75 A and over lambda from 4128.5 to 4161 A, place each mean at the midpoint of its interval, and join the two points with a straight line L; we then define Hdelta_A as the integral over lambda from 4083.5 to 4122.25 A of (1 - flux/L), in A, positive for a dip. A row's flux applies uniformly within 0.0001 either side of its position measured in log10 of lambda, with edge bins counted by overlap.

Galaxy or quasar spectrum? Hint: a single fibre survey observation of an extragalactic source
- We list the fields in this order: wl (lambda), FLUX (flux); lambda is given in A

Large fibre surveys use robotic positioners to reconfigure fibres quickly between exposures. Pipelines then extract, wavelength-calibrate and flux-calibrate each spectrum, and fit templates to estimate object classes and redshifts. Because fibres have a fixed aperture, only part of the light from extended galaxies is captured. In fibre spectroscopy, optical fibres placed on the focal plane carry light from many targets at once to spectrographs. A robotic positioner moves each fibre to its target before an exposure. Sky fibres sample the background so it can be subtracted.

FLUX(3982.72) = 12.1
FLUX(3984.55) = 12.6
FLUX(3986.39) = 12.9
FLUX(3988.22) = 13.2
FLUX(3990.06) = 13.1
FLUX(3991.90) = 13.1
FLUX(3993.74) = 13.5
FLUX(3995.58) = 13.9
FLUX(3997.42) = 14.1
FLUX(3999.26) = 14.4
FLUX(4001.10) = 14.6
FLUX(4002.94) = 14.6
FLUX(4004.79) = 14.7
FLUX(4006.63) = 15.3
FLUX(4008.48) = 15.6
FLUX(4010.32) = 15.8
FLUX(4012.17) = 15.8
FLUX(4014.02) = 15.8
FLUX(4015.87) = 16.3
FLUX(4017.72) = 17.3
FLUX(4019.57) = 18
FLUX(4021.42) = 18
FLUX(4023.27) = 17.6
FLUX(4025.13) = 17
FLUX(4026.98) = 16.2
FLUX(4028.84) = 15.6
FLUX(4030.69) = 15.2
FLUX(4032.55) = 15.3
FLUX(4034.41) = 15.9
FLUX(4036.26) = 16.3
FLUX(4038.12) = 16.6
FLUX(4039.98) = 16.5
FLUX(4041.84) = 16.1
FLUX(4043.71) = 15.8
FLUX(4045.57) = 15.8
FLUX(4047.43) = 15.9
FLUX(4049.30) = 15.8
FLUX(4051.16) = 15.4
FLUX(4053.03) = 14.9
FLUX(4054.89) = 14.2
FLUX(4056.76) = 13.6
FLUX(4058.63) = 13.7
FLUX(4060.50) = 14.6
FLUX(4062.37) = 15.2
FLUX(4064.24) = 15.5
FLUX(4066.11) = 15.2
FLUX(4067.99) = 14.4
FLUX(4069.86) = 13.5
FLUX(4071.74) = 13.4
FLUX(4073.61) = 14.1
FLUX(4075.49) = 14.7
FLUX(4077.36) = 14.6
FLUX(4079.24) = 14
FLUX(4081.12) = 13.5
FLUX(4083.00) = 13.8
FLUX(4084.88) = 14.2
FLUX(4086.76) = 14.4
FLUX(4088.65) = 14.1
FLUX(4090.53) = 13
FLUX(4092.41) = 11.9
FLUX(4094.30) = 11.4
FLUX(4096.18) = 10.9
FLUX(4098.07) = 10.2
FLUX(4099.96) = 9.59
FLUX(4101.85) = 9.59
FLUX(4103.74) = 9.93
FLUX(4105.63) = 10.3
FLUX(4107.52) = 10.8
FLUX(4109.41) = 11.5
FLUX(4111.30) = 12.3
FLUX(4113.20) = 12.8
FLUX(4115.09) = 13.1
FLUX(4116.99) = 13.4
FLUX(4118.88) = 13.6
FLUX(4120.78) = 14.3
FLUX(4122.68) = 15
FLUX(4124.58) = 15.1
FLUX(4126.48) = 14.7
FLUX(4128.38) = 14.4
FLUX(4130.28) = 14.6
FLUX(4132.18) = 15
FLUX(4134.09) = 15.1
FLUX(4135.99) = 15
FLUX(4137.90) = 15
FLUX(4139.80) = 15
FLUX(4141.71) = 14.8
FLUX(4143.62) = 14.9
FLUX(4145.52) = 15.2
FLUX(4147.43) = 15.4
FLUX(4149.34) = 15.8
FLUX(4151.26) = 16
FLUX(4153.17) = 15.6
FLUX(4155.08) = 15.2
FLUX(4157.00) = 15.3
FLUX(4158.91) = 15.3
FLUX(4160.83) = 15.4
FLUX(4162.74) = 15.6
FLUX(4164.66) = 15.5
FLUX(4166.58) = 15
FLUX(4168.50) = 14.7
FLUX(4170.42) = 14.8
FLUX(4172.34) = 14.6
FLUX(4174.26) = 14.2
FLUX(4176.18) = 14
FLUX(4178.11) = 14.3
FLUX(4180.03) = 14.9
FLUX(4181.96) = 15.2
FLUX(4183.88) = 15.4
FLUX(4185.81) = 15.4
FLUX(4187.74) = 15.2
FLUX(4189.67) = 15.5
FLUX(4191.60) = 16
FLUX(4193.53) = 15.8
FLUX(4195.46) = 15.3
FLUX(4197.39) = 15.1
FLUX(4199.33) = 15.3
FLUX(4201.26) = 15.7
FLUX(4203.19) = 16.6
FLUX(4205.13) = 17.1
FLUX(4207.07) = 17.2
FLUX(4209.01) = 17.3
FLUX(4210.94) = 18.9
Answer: 7.4 A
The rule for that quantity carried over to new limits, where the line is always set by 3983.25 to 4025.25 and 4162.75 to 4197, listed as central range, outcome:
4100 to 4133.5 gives 4.8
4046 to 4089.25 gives 1.6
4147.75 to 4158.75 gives -0.4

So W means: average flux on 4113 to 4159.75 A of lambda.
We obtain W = 14.8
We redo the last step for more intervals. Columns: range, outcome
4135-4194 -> 15.2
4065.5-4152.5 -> 13.6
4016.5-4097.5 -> 14.9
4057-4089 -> 14.3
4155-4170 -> 15.2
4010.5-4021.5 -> 16.7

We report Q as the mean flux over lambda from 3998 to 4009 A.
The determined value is 14.8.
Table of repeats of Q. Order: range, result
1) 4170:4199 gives 15.1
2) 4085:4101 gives 12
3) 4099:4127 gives 12.4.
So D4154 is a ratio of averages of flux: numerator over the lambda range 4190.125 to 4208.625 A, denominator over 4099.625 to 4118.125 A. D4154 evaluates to 1.40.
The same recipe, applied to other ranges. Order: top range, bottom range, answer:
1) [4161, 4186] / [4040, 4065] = 0.98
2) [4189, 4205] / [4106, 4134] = 1.16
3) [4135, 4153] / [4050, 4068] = 1.04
